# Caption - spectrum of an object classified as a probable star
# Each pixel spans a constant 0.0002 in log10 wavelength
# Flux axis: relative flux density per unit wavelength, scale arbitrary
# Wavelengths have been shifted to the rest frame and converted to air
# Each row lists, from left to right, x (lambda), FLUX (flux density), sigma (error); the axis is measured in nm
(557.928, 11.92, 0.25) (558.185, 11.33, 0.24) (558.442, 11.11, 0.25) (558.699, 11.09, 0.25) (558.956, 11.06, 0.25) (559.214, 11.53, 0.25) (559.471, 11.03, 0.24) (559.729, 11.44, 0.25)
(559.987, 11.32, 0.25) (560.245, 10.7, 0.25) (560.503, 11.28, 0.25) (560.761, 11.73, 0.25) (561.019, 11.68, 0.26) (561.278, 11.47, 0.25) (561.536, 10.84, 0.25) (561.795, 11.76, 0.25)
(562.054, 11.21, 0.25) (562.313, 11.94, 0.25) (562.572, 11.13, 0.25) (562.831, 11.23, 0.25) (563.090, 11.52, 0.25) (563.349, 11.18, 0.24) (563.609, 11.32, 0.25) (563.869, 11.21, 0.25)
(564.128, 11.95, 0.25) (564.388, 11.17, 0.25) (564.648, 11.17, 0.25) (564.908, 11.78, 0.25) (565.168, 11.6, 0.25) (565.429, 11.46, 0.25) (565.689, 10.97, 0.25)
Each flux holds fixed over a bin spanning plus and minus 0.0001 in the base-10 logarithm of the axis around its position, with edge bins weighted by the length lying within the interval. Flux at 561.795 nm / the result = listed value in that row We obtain 11.76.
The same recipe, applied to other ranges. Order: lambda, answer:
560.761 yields 11.73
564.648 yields 11.17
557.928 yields 11.92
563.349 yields 11.18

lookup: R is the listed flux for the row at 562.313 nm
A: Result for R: 11.94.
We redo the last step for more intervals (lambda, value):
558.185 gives 11.33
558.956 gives 11.06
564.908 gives 11.78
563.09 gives 11.52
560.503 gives 11.28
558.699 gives 11.09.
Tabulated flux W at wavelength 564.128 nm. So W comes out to 11.95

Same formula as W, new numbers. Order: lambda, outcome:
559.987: 11.32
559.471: 11.03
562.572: 11.13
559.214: 11.53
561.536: 10.84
